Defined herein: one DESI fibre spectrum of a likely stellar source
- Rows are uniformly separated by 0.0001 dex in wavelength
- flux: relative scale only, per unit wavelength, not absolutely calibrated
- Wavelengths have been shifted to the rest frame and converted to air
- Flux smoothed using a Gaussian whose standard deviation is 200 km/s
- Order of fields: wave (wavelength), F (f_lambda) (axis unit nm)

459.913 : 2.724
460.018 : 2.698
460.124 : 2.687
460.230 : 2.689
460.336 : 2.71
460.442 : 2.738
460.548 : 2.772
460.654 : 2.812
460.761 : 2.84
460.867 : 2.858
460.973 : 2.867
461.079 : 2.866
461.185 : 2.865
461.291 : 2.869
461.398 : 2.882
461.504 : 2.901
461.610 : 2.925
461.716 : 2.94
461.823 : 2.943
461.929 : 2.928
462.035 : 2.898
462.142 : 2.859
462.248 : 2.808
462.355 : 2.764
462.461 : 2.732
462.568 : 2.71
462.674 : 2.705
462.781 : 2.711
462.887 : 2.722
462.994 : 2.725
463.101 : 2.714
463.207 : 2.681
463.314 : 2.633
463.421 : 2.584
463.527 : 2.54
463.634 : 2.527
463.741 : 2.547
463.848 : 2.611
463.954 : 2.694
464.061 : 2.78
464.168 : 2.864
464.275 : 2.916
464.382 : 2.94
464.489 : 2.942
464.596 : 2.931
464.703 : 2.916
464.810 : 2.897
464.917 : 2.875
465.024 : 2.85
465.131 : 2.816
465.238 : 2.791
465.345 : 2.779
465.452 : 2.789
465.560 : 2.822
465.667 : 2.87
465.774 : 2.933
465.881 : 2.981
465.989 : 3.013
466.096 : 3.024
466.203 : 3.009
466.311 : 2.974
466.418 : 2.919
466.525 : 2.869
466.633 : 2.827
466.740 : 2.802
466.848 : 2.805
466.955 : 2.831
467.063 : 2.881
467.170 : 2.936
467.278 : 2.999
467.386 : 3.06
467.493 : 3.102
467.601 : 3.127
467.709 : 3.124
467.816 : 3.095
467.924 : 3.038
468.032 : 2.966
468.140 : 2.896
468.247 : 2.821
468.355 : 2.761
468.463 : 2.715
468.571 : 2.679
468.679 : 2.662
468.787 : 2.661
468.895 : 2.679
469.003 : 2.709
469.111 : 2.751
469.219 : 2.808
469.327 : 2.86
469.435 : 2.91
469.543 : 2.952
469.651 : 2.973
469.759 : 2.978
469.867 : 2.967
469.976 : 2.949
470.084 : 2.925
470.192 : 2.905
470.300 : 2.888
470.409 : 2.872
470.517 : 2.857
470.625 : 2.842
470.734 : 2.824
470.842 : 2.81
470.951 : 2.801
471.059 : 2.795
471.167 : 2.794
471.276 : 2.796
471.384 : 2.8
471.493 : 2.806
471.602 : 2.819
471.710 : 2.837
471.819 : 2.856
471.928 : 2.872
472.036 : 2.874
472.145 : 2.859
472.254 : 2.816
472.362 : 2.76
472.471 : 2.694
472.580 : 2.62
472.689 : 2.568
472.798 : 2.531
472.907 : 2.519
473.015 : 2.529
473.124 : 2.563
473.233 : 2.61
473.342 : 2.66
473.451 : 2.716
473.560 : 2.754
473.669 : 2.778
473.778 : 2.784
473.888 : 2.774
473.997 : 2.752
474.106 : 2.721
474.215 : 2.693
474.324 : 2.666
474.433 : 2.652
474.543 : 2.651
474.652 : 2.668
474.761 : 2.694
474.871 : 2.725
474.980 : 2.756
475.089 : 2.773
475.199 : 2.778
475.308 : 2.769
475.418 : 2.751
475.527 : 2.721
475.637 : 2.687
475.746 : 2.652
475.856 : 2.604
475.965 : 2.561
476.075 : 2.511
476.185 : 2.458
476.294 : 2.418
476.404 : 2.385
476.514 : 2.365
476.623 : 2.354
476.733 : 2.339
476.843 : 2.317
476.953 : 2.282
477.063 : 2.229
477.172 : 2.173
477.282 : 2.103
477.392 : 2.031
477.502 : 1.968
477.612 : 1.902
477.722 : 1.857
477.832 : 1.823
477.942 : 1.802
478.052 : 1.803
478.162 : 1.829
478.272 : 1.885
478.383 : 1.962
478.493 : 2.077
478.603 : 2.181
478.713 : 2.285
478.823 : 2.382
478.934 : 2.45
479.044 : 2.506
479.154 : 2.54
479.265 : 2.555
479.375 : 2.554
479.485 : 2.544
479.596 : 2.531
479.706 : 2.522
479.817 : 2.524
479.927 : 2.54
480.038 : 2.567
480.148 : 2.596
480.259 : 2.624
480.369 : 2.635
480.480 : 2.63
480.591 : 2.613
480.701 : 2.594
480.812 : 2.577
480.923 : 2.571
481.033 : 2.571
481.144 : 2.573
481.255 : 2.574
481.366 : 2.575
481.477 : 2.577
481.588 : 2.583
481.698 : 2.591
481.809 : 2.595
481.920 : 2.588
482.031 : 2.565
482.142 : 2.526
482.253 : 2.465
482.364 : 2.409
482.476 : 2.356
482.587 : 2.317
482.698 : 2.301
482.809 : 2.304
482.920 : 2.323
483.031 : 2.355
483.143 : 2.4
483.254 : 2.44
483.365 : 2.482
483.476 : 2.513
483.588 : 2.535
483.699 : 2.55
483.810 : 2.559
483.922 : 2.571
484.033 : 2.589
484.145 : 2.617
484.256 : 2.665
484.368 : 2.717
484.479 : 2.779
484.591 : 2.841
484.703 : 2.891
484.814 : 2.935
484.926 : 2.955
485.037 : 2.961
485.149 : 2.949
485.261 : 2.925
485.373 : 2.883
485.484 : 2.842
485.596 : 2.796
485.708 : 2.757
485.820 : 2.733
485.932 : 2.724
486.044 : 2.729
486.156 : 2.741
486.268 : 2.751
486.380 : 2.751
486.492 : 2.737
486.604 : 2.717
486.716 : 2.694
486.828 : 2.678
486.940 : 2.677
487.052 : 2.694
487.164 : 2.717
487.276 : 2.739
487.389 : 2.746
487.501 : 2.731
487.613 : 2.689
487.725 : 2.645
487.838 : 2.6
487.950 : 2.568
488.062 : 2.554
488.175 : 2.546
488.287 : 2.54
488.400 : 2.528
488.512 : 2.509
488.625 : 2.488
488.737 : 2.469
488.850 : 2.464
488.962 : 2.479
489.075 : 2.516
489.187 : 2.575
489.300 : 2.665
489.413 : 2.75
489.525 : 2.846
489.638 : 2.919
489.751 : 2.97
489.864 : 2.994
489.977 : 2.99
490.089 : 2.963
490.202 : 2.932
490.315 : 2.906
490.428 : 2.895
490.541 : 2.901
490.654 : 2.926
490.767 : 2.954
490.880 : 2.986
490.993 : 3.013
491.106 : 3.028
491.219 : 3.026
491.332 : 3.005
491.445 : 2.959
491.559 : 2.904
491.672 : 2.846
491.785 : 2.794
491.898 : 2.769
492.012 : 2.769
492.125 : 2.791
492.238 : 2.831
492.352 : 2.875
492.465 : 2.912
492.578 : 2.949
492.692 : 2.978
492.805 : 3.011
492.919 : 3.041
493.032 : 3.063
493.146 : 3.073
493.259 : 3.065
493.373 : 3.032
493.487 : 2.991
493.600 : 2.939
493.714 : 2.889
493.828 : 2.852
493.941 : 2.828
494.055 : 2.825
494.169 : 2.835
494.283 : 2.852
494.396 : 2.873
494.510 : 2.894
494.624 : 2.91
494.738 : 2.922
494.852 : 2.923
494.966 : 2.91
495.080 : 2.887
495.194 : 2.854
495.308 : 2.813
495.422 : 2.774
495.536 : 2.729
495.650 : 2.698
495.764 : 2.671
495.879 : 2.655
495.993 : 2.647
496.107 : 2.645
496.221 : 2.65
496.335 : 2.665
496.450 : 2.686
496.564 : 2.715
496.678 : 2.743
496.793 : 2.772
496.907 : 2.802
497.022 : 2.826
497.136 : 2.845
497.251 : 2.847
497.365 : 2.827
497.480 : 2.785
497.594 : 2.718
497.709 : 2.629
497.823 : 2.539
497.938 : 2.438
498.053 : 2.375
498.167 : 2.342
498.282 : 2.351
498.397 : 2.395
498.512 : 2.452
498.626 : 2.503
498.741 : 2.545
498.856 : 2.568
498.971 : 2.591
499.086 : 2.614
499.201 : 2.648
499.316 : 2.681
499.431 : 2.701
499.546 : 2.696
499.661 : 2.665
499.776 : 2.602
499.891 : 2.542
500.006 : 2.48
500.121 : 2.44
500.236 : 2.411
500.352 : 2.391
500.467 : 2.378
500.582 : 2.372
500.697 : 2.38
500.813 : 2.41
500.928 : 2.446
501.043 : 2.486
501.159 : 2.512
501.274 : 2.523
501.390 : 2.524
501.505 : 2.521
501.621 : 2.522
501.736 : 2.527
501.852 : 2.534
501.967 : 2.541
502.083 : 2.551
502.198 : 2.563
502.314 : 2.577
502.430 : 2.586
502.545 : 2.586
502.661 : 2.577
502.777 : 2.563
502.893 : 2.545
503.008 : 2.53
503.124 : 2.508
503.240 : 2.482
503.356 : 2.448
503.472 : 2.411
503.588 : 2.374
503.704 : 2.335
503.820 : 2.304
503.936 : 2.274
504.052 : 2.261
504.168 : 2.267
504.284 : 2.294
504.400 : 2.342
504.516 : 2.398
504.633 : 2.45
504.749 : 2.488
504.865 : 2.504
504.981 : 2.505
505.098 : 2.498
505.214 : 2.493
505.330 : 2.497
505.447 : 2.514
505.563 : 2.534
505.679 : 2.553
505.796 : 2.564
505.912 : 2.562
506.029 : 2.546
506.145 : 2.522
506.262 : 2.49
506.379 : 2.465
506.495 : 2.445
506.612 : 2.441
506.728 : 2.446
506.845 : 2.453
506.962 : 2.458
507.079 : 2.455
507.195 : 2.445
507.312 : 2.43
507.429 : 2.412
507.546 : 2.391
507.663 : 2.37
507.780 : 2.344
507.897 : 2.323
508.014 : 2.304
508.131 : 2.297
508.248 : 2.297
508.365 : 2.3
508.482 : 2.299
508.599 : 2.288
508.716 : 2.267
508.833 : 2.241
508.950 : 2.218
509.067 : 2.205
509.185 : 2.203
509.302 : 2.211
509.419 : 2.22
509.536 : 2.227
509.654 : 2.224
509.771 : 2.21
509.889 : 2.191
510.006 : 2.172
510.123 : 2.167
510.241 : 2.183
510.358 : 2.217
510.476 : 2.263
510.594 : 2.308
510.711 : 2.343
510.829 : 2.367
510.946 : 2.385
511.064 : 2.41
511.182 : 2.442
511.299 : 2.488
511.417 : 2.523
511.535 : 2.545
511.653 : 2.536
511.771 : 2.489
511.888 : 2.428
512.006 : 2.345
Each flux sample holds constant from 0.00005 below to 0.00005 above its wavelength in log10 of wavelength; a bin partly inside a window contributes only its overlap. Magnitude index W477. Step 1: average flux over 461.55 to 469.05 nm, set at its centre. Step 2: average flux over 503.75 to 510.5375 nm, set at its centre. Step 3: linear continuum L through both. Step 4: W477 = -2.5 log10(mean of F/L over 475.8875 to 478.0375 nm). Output 0.22 mag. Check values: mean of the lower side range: 2.84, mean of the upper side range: 2.36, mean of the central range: 2.2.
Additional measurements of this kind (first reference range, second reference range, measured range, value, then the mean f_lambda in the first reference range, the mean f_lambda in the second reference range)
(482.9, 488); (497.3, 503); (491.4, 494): -0.12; 2.7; 2.53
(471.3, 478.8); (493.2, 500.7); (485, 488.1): -0.06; 2.5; 2.69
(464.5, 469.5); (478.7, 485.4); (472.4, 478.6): 0.11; 2.88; 2.58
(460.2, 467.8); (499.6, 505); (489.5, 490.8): -0.14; 2.84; 2.47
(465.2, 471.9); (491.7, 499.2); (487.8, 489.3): 0.11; 2.88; 2.77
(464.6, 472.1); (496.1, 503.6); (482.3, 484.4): 0.11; 2.88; 2.56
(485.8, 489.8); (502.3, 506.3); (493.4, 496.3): -0.10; 2.66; 2.47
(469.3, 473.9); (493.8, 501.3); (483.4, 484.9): 0.02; 2.79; 2.65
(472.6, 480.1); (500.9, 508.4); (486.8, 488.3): -0.09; 2.45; 2.46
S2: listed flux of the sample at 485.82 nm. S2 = 2.733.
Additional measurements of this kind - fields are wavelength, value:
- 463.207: 2.681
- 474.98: 2.756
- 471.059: 2.795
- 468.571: 2.679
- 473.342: 2.66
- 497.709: 2.629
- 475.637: 2.687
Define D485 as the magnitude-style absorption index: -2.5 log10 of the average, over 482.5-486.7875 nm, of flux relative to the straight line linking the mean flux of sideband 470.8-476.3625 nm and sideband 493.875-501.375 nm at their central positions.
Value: 0.01 mag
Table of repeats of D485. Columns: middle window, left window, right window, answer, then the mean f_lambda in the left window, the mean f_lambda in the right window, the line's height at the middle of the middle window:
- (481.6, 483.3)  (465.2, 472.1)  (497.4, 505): 0.12 mag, 2.88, 2.49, 2.71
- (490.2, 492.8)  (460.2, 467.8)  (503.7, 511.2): -0.15 mag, 2.84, 2.36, 2.54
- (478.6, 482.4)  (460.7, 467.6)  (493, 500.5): 0.10 mag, 2.84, 2.71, 2.77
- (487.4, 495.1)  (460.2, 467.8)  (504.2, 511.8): -0.11 mag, 2.84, 2.38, 2.55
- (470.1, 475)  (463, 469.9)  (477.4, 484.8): -0.03 mag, 2.85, 2.44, 2.68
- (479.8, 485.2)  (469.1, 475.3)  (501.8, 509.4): 0.03 mag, 2.78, 2.42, 2.67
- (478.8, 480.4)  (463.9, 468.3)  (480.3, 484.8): 0.03 mag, 2.92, 2.55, 2.62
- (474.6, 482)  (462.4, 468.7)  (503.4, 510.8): 0.11 mag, 2.84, 2.36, 2.69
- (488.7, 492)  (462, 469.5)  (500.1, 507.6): -0.10 mag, 2.83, 2.47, 2.6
